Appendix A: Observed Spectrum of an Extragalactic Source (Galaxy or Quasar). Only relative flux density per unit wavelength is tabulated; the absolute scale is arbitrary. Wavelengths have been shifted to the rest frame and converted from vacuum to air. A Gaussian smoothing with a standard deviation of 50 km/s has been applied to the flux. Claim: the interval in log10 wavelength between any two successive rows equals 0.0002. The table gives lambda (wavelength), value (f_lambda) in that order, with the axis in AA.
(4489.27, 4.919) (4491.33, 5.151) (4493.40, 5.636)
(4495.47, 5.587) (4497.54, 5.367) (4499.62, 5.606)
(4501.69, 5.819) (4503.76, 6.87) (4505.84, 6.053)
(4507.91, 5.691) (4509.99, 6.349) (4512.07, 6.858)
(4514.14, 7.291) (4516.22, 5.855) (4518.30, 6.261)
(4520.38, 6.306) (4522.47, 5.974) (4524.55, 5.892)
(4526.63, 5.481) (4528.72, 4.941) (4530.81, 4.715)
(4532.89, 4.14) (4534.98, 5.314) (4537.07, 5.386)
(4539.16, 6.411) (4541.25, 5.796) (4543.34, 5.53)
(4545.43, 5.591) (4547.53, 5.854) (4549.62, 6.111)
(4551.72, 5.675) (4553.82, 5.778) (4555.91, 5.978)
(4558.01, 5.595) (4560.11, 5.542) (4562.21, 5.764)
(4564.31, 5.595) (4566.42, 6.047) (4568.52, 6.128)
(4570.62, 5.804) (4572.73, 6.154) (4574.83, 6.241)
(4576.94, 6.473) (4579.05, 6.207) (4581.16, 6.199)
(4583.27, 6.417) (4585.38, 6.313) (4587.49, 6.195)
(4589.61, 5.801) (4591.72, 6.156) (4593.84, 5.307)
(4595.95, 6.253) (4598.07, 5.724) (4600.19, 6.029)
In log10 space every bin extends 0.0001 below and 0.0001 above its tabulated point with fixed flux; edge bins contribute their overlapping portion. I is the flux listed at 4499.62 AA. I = 5.606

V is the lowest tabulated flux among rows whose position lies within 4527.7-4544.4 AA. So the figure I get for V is 4.14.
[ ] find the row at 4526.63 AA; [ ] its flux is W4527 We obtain 5.481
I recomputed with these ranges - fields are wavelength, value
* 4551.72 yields 5.675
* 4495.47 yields 5.587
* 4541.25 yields 5.796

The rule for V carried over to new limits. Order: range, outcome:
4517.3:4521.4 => 6.261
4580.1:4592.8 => 5.801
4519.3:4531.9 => 4.715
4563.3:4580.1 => 5.595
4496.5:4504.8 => 5.367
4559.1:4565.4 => 5.542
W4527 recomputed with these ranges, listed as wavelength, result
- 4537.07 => 5.386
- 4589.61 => 5.801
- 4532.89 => 4.14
